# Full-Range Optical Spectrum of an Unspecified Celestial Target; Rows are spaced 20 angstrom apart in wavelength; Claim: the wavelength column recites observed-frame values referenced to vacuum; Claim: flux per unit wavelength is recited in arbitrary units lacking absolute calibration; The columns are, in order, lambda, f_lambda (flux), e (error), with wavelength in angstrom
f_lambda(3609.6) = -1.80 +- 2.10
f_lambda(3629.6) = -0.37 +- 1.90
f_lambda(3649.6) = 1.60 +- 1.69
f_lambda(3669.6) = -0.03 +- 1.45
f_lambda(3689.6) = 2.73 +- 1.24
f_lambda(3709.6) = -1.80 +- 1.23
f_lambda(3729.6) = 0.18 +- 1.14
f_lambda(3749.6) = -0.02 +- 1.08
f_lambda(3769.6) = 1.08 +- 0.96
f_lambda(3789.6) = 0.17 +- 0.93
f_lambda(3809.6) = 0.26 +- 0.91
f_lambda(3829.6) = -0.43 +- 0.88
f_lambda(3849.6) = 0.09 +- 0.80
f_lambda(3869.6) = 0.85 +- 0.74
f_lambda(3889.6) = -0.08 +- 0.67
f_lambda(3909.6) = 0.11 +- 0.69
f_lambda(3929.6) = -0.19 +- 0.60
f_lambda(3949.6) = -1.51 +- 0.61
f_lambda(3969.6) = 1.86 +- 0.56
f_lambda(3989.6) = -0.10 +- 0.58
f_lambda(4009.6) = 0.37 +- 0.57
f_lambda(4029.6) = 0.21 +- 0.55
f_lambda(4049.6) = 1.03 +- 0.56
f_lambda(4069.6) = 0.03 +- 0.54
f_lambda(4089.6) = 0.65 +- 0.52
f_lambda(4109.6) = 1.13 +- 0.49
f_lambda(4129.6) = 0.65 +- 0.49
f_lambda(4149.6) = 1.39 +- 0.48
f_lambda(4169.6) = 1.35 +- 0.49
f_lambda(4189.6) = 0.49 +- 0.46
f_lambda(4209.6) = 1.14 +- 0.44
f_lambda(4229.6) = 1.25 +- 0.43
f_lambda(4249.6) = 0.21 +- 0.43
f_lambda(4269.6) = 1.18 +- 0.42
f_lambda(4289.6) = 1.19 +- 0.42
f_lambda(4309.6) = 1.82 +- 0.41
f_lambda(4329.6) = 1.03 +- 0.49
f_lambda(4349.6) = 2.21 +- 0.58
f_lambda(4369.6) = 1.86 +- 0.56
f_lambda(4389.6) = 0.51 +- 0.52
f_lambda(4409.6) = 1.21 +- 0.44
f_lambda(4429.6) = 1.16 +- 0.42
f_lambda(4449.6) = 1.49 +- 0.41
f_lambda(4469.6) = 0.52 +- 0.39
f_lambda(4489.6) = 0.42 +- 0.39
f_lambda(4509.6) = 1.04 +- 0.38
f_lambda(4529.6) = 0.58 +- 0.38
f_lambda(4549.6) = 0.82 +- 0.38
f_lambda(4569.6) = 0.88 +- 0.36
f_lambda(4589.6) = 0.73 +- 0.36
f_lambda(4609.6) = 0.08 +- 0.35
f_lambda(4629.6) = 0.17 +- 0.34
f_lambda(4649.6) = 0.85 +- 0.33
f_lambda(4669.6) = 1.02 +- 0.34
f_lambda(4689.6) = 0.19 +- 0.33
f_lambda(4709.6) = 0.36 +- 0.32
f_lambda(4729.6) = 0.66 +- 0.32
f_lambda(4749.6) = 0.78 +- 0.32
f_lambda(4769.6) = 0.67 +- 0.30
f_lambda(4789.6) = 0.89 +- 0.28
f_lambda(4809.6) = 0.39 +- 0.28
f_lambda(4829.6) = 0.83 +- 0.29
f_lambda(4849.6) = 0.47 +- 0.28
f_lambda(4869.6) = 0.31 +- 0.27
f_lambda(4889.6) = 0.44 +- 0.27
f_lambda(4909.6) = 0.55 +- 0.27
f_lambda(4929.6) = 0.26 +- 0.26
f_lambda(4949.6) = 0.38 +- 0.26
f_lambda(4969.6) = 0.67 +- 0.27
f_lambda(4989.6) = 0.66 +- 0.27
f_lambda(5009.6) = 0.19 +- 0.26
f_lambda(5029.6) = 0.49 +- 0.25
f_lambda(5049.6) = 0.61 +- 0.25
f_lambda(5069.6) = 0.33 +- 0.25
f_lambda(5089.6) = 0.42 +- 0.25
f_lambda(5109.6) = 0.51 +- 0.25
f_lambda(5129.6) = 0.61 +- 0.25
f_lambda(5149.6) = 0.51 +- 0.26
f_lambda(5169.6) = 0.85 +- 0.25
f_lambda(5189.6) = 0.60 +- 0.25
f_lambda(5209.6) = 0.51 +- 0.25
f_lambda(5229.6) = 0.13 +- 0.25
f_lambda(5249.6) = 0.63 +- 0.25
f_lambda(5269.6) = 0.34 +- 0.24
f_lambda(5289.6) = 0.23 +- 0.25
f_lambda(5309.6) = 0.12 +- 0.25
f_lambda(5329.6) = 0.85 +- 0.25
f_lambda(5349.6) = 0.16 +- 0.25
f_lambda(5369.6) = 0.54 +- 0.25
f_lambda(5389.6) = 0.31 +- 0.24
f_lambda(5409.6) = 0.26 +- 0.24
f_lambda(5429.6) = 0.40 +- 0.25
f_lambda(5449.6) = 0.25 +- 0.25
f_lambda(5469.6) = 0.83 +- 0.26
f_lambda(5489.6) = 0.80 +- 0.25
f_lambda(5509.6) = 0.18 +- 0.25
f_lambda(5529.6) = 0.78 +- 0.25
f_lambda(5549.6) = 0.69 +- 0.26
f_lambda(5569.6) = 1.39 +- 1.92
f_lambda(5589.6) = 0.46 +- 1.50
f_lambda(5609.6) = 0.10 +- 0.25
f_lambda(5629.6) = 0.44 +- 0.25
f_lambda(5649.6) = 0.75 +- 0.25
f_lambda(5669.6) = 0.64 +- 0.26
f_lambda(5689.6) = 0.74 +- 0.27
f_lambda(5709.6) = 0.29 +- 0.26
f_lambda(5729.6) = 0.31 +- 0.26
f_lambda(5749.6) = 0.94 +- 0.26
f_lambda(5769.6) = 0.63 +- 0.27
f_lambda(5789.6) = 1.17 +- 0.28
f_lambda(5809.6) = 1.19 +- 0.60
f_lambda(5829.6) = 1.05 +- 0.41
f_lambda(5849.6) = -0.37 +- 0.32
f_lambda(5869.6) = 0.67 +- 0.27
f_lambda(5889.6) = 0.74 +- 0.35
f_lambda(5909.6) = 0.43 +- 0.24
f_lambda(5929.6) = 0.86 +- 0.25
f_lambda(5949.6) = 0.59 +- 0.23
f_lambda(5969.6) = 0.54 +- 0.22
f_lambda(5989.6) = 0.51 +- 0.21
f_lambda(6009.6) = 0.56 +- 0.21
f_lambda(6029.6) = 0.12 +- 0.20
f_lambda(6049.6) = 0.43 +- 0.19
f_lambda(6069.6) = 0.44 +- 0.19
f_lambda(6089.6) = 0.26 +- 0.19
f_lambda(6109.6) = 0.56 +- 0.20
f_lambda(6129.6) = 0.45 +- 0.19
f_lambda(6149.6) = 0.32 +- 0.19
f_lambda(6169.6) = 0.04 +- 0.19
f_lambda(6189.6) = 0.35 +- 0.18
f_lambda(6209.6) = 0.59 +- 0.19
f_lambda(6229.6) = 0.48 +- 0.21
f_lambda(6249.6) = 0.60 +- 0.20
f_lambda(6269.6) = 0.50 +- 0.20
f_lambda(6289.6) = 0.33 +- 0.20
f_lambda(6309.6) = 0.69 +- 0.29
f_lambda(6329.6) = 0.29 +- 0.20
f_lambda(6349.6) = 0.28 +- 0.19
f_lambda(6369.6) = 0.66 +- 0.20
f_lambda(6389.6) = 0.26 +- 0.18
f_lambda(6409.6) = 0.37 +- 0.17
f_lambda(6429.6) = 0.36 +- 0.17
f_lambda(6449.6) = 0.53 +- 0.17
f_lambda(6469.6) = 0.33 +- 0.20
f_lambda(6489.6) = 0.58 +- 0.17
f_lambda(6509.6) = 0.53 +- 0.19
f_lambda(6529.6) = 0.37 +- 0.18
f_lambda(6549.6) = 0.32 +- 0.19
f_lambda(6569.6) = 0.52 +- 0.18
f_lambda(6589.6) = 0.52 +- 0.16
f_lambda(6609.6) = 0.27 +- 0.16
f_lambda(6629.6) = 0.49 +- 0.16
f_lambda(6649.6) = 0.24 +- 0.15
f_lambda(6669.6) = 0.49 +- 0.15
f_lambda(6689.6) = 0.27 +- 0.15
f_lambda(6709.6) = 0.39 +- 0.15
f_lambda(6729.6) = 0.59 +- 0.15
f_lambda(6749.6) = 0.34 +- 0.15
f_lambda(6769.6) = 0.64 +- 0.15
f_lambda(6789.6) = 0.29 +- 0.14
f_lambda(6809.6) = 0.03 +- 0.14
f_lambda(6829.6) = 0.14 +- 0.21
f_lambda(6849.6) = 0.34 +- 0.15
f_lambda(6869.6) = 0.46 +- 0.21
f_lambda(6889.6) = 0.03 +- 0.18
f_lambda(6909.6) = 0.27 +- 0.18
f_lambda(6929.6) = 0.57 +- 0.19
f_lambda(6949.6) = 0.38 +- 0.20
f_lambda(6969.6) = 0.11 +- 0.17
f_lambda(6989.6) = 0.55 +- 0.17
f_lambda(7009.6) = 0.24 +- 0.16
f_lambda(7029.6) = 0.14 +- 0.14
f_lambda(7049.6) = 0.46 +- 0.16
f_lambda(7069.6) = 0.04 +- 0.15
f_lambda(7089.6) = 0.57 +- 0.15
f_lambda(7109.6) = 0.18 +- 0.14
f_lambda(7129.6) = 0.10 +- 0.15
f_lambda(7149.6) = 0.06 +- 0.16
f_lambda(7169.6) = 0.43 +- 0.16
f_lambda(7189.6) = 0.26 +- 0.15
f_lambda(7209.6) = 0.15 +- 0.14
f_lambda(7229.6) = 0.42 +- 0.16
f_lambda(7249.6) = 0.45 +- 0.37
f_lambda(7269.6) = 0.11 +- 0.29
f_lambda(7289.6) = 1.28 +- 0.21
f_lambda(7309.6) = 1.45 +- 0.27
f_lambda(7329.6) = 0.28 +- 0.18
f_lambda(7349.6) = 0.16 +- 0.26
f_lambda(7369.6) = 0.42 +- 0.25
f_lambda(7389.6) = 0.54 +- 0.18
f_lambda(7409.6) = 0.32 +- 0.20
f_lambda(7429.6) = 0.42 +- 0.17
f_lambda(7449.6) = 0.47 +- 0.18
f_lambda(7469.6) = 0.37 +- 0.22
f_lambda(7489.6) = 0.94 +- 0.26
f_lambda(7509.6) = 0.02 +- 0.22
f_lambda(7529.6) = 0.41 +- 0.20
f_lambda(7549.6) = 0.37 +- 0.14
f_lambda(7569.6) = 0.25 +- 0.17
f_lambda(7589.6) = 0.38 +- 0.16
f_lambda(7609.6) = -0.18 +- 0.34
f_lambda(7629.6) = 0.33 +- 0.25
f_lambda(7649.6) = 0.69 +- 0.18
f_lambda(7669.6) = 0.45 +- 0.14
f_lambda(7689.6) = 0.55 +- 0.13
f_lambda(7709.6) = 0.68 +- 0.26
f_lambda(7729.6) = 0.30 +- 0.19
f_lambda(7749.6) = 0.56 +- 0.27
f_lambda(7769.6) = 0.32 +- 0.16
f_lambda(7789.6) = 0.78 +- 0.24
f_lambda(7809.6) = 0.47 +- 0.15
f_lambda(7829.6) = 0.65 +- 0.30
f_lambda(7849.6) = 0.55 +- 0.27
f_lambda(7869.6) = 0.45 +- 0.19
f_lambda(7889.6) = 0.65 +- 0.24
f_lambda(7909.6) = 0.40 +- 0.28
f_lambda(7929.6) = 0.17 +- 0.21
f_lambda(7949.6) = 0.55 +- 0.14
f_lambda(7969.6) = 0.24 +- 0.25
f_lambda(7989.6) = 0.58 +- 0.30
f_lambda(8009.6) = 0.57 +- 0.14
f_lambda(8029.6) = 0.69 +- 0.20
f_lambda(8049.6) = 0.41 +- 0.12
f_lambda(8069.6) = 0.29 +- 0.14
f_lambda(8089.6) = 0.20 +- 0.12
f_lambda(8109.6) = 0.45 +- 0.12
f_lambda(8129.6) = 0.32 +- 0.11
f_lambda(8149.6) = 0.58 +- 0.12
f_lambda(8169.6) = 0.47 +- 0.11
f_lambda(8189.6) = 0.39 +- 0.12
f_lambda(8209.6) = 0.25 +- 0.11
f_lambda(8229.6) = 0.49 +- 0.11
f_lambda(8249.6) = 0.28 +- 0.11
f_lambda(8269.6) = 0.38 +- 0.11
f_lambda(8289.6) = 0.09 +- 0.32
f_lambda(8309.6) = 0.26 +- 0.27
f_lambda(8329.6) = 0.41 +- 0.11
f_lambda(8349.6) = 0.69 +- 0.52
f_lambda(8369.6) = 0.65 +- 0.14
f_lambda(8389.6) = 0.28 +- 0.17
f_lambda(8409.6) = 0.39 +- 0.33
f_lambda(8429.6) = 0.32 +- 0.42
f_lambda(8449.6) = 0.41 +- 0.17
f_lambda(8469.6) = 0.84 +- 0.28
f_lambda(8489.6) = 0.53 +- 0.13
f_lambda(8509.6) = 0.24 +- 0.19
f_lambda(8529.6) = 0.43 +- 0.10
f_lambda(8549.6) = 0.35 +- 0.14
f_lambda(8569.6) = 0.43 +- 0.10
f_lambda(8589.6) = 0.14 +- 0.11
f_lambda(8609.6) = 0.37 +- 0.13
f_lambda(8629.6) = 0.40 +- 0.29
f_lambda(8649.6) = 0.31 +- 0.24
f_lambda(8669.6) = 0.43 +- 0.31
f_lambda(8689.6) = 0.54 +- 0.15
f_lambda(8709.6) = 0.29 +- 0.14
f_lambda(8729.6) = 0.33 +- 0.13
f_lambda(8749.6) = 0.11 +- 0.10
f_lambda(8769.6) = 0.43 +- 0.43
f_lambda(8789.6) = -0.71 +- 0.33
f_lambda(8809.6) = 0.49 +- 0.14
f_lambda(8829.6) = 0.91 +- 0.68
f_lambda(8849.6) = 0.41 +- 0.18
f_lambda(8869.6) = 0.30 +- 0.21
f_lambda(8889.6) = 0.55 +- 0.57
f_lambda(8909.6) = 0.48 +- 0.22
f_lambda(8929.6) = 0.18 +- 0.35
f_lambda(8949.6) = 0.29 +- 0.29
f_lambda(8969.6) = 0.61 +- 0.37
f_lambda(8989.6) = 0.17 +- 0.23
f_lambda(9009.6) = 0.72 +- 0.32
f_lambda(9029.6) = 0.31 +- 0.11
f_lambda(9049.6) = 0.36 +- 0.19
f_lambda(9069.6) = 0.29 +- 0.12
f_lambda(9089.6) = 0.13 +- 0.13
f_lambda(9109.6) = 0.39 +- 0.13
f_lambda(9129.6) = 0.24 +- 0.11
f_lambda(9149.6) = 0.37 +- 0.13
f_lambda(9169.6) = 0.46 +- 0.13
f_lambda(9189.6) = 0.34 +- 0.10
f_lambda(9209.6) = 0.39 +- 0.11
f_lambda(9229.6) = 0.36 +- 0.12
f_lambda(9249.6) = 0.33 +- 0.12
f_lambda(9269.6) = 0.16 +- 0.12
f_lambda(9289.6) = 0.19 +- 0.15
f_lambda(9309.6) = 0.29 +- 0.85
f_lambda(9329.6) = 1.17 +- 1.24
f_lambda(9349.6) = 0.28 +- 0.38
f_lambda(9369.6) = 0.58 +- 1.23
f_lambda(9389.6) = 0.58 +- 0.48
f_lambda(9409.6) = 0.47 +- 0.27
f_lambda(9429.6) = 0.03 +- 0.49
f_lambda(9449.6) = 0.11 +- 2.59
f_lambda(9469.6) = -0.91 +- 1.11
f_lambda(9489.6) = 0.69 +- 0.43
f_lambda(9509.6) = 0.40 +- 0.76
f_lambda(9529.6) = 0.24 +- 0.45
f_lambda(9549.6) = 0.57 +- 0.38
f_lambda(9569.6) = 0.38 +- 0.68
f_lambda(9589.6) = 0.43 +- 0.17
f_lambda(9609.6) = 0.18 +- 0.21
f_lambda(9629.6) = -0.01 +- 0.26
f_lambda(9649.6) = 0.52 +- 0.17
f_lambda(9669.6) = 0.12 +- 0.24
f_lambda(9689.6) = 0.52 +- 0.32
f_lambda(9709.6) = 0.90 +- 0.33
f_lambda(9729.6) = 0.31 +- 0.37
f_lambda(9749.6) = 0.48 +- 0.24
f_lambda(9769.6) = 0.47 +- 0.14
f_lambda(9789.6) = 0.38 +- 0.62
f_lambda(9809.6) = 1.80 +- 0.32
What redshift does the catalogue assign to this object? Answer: 0.957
